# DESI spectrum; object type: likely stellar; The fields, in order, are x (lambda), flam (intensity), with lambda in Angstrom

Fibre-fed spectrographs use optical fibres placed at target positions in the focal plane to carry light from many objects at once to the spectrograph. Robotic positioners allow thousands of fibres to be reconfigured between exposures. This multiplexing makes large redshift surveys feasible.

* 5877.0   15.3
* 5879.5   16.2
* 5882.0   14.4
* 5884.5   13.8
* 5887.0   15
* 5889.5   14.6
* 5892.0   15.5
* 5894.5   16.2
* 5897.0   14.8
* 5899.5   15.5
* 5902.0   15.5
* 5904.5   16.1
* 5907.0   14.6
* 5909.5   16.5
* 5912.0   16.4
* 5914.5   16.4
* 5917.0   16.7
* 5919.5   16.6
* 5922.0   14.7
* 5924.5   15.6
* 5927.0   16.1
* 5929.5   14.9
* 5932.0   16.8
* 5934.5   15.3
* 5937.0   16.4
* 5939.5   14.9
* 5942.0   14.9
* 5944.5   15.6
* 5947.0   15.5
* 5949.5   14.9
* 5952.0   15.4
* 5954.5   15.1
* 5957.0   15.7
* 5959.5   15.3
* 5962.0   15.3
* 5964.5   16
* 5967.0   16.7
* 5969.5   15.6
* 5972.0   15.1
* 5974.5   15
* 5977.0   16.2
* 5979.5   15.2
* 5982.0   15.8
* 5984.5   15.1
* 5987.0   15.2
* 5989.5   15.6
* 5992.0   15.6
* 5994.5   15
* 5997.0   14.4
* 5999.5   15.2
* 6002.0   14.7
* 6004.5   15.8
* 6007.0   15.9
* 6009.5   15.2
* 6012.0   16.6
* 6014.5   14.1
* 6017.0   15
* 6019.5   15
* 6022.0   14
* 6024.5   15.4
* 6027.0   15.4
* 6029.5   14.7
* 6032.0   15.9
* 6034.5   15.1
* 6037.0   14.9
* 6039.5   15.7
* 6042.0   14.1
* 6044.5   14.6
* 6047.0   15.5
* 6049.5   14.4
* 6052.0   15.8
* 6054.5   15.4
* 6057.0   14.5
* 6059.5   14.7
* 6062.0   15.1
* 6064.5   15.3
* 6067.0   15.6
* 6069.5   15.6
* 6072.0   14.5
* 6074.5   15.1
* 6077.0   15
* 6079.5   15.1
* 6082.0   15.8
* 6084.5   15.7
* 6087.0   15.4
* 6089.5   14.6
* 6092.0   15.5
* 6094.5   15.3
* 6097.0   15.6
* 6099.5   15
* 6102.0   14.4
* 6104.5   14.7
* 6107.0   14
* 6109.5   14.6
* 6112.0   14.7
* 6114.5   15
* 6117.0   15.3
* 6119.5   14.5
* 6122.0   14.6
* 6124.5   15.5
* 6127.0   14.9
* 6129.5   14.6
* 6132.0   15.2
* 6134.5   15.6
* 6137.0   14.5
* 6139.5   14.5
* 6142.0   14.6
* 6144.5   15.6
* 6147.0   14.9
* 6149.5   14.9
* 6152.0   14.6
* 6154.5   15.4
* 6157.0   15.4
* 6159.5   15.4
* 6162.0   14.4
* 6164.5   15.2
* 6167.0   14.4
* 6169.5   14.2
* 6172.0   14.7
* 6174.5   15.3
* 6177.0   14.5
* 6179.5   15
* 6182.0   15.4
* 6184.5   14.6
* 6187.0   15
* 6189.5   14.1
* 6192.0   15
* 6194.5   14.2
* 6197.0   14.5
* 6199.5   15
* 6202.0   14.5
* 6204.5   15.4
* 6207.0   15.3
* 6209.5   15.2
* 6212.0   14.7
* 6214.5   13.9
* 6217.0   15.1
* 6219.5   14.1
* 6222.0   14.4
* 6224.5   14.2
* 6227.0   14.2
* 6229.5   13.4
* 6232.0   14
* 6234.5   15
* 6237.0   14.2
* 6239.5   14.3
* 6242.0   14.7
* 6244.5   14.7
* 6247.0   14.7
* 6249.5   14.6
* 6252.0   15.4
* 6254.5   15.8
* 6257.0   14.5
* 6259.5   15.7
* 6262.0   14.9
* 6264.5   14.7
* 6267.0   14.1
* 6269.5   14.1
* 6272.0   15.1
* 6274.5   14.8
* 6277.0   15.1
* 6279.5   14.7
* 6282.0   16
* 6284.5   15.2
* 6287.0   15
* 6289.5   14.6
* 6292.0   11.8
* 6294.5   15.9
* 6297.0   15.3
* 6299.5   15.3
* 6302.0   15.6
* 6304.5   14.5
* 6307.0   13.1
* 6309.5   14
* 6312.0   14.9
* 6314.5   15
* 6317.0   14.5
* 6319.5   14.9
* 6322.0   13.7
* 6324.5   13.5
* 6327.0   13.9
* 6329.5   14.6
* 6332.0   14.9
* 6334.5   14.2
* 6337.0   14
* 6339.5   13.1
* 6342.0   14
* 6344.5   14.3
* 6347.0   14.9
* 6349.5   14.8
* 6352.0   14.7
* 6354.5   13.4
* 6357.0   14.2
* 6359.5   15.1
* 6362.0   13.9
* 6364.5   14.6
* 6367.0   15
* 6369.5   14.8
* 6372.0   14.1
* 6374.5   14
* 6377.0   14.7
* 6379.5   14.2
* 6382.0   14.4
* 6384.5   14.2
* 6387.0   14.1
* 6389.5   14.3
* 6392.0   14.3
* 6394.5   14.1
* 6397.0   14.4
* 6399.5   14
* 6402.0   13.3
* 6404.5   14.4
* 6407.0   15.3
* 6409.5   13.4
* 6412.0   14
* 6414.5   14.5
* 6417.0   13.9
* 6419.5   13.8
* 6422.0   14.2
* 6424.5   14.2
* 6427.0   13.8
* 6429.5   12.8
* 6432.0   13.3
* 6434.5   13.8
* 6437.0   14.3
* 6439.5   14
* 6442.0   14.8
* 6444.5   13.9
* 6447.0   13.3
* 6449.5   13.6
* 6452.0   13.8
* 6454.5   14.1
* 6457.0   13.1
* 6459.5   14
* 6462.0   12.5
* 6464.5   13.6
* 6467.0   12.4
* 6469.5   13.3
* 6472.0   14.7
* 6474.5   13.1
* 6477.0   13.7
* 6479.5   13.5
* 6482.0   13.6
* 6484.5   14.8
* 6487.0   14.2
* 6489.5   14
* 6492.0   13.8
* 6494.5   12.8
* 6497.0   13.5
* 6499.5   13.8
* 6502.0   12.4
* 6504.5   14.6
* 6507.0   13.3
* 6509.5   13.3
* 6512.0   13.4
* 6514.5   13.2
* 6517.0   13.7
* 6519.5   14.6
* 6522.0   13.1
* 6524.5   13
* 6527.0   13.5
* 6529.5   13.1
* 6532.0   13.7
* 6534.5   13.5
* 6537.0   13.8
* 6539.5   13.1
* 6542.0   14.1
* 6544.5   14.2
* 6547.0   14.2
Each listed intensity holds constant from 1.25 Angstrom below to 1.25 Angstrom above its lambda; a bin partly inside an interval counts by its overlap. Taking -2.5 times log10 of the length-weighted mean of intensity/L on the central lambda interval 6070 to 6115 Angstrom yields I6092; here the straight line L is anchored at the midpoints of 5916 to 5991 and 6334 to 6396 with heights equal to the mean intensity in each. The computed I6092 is 0.01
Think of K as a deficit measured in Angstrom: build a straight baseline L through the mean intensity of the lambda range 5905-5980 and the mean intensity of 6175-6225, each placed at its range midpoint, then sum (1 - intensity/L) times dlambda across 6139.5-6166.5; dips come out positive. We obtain -0.2 Angstrom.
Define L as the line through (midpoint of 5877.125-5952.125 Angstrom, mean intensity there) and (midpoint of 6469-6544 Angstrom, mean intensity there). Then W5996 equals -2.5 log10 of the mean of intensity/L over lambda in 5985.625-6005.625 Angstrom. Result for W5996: 0.006 mag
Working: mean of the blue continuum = 15.5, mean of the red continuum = 13.6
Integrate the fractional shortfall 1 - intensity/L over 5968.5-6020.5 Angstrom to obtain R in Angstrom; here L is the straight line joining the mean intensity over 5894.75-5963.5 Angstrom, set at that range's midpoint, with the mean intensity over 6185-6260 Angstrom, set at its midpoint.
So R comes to 0.4 Angstrom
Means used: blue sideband 15.6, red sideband 14.6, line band 15.3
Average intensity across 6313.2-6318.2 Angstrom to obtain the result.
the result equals 14.8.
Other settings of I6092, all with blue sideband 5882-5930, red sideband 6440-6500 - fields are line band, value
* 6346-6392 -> -0.03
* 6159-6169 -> -0.01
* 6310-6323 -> -0.03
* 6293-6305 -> -0.08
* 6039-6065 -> 0.00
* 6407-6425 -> -0.02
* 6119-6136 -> -0.01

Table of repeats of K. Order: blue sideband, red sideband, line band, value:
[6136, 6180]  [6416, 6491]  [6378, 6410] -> -0.6 Angstrom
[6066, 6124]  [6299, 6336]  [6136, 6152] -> 0.1 Angstrom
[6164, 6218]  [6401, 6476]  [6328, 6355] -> -0.2 Angstrom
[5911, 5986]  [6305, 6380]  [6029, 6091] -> 0.5 Angstrom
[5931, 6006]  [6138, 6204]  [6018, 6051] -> 0.6 Angstrom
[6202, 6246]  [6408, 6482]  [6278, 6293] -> -0.3 Angstrom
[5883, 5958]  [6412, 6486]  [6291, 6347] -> -0.6 Angstrom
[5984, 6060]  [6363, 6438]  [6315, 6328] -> 0.2 Angstrom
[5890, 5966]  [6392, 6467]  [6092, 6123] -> 0.3 Angstrom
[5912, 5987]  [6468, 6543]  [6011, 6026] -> 0.4 Angstrom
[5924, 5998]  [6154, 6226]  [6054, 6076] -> 0.1 Angstrom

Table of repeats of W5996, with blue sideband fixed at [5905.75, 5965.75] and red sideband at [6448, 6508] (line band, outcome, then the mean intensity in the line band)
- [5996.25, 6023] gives 0.02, 15.1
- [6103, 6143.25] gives 0.01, 14.8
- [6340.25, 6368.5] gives -0.03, 14.4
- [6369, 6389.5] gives -0.03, 14.3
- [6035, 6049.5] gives 0.02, 14.9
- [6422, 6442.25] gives -0.01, 13.8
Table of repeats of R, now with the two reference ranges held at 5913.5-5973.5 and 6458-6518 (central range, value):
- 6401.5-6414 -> -0.27 Angstrom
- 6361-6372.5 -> -0.41 Angstrom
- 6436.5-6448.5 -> -0.27 Angstrom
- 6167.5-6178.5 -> 0.07 Angstrom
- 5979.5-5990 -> 0.06 Angstrom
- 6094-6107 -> 0.13 Angstrom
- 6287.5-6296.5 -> 0.02 Angstrom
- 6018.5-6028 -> 0.25 Angstrom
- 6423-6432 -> 0.13 Angstrom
